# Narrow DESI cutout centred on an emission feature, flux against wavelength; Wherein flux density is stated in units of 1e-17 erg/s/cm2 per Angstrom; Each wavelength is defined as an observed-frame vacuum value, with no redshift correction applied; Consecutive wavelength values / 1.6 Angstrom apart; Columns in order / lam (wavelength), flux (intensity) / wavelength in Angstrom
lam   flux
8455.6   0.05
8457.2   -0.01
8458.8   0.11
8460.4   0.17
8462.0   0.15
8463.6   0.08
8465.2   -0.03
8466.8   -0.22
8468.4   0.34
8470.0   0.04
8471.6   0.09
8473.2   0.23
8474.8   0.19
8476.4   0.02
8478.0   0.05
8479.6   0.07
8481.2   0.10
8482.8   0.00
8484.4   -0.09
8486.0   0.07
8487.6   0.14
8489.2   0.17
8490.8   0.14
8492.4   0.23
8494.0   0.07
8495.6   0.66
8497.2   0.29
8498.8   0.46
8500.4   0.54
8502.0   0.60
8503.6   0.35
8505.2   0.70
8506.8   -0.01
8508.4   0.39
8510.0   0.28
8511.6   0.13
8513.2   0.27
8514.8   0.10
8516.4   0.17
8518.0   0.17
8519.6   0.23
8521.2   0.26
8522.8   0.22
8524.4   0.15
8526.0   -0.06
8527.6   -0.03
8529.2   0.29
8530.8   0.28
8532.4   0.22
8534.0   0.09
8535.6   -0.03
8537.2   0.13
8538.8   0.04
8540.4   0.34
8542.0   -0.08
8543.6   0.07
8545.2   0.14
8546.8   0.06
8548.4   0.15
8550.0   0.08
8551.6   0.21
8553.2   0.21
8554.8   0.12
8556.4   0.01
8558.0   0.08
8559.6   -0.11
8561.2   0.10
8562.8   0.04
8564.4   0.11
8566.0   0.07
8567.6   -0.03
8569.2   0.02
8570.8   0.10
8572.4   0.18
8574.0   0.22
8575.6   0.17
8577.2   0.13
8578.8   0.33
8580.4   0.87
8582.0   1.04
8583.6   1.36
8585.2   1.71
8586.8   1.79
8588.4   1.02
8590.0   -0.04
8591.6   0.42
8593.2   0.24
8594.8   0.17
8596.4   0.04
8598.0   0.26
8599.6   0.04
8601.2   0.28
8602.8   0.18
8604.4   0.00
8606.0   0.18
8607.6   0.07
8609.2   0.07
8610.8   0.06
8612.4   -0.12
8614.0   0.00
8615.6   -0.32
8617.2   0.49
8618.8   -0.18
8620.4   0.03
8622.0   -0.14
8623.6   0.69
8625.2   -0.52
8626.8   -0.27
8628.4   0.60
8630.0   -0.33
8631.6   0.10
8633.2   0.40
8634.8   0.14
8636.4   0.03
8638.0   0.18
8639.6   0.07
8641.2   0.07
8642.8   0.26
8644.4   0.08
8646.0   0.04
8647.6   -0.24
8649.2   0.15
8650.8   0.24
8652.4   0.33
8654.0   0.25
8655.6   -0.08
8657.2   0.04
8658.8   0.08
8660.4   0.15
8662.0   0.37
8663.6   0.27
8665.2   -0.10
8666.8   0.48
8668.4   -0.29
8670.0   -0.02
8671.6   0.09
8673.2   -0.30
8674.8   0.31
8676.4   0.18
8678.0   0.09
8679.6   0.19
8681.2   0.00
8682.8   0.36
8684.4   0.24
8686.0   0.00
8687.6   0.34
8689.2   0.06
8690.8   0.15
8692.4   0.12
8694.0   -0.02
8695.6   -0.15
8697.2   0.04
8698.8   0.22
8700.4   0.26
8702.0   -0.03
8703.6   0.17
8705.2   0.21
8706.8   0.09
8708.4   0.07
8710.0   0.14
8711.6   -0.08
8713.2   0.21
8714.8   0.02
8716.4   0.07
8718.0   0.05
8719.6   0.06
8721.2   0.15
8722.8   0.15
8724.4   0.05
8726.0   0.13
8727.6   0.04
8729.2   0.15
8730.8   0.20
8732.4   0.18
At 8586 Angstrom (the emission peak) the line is [O III] 5007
